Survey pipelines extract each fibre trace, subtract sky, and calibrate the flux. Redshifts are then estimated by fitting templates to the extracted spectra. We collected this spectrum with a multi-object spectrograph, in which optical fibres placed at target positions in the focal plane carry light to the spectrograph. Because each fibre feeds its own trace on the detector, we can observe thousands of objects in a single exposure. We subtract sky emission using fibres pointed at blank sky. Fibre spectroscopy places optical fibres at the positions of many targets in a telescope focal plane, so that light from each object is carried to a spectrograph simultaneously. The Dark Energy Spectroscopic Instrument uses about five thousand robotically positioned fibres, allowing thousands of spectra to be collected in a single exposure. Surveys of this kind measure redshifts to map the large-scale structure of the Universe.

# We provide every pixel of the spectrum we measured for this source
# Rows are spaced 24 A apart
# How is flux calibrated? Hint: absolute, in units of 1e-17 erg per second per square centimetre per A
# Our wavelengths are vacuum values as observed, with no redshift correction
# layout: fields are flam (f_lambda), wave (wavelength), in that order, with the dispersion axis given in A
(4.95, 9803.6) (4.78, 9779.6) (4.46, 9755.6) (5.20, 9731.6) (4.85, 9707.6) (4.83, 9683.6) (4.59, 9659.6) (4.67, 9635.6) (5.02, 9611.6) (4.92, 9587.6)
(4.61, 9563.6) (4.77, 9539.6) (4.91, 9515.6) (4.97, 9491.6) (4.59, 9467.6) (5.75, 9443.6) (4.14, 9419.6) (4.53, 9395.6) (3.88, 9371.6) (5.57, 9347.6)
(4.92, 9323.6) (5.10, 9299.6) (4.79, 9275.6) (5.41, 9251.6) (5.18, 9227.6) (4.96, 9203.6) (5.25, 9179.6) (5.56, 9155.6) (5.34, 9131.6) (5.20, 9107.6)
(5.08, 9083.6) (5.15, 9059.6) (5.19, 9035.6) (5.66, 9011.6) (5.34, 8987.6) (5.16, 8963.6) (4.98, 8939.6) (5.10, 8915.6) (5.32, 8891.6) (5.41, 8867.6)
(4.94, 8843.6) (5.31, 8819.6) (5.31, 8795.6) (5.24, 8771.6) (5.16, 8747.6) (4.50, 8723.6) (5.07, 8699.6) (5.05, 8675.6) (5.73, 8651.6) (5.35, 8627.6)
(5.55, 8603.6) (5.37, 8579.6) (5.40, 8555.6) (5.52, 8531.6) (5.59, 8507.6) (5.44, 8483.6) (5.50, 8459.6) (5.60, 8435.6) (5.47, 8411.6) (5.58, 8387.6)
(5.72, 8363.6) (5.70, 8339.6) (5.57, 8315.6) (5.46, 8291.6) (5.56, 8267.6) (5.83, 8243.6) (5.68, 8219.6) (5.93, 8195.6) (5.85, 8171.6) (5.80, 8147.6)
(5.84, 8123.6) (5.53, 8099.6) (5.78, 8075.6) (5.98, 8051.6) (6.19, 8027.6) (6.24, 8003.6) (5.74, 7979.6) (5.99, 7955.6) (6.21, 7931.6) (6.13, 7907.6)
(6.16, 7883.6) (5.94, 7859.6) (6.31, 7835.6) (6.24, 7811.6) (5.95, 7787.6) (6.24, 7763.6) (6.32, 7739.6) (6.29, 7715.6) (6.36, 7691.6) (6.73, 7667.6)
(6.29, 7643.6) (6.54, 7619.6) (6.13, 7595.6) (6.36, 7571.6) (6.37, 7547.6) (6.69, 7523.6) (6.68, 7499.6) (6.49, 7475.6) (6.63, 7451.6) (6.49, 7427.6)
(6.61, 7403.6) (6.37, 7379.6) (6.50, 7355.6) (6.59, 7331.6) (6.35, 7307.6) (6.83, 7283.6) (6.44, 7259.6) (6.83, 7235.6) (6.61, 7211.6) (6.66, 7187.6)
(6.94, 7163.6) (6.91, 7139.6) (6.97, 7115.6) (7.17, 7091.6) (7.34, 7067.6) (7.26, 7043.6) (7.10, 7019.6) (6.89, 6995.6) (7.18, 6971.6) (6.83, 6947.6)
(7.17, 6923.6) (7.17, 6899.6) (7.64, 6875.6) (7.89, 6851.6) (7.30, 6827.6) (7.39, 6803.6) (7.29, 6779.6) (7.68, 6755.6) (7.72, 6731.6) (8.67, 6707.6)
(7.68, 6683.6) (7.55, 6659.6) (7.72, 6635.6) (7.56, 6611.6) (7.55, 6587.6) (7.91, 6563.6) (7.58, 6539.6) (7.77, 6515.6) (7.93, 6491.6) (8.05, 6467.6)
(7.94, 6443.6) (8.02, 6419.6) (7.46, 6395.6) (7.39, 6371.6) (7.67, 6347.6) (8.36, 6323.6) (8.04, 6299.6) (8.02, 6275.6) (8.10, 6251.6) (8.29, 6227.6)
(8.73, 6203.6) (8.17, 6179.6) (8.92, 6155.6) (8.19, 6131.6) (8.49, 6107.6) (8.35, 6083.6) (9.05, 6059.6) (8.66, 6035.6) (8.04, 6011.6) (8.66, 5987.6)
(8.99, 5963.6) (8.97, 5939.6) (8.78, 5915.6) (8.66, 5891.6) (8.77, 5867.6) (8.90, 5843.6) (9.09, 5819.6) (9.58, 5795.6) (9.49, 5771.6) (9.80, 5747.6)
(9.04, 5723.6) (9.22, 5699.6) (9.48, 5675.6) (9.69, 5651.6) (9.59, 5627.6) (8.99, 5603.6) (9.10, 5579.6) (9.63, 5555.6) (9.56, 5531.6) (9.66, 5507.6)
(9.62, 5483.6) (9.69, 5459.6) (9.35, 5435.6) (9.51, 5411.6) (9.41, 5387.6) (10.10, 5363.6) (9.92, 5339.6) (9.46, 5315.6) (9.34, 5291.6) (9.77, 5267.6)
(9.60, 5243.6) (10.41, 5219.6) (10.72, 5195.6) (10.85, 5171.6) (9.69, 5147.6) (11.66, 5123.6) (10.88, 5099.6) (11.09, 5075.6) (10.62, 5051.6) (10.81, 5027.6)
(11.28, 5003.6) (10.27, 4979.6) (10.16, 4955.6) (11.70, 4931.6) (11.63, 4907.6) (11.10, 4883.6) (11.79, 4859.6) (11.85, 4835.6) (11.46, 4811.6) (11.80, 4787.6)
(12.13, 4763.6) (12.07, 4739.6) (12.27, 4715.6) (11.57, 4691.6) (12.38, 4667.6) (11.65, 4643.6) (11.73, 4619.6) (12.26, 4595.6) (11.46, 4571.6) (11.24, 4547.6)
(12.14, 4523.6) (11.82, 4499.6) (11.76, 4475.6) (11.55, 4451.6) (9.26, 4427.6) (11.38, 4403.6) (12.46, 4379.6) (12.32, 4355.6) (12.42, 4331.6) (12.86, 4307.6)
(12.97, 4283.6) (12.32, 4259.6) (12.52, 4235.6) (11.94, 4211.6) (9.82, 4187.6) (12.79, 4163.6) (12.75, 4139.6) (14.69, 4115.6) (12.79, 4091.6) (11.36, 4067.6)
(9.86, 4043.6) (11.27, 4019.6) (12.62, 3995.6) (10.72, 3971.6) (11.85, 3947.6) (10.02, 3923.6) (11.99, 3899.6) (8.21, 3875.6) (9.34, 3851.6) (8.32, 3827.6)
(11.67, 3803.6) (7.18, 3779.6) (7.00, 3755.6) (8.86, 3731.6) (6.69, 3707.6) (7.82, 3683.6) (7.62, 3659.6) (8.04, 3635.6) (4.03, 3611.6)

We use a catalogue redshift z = 0.021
